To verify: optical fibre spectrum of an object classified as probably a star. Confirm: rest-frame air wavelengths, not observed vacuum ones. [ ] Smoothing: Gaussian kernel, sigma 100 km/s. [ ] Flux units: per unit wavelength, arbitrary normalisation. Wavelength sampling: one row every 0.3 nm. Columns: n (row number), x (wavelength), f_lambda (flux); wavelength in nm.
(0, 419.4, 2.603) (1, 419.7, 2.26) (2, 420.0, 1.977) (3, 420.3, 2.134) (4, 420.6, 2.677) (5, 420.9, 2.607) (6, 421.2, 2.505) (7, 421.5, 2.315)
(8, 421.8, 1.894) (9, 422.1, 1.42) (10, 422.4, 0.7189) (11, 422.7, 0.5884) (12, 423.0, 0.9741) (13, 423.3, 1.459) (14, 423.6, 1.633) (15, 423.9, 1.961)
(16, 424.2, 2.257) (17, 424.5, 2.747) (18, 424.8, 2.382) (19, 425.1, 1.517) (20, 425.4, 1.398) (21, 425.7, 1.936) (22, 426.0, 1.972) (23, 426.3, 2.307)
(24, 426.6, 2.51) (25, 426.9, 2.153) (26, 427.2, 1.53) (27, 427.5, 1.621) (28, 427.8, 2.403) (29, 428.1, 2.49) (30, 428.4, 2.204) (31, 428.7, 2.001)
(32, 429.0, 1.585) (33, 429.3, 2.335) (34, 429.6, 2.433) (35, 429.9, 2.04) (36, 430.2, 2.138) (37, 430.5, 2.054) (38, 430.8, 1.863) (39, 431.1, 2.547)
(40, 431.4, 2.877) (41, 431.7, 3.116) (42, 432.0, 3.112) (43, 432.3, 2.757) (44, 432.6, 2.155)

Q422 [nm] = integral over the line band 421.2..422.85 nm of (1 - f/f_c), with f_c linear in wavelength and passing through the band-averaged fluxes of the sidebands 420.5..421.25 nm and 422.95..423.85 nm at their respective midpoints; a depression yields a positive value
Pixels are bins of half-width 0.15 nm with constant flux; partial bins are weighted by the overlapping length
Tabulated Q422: 0.52 nm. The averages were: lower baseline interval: 2.6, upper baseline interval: 1.47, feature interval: 1.49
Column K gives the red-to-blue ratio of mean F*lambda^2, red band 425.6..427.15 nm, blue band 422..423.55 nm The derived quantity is 2.06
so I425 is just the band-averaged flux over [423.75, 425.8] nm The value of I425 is 2.03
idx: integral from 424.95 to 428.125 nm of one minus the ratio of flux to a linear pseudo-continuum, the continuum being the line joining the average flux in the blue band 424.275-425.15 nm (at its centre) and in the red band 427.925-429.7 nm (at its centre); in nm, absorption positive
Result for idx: 0.39 nm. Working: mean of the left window 2.3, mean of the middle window 1.97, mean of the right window 2.17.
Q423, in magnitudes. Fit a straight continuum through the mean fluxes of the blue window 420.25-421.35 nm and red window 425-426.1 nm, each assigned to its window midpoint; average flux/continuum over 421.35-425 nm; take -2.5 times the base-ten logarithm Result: 0.212 mag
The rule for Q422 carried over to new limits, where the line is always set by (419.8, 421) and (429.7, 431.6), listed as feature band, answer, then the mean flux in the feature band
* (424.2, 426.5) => 0.25 nm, 2.06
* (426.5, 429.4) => 0.28 nm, 2.07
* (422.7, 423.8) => 0.49 nm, 1.28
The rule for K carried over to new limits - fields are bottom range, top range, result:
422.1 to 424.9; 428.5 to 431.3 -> 1.36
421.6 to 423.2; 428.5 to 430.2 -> 1.85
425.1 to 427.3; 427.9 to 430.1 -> 1.12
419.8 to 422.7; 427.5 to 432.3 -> 1.25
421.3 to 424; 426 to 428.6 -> 1.51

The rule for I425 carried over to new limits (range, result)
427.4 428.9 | 2.14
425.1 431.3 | 2.07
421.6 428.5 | 1.83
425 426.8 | 1.96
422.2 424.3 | 1.35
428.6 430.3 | 2.09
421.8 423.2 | 1.05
